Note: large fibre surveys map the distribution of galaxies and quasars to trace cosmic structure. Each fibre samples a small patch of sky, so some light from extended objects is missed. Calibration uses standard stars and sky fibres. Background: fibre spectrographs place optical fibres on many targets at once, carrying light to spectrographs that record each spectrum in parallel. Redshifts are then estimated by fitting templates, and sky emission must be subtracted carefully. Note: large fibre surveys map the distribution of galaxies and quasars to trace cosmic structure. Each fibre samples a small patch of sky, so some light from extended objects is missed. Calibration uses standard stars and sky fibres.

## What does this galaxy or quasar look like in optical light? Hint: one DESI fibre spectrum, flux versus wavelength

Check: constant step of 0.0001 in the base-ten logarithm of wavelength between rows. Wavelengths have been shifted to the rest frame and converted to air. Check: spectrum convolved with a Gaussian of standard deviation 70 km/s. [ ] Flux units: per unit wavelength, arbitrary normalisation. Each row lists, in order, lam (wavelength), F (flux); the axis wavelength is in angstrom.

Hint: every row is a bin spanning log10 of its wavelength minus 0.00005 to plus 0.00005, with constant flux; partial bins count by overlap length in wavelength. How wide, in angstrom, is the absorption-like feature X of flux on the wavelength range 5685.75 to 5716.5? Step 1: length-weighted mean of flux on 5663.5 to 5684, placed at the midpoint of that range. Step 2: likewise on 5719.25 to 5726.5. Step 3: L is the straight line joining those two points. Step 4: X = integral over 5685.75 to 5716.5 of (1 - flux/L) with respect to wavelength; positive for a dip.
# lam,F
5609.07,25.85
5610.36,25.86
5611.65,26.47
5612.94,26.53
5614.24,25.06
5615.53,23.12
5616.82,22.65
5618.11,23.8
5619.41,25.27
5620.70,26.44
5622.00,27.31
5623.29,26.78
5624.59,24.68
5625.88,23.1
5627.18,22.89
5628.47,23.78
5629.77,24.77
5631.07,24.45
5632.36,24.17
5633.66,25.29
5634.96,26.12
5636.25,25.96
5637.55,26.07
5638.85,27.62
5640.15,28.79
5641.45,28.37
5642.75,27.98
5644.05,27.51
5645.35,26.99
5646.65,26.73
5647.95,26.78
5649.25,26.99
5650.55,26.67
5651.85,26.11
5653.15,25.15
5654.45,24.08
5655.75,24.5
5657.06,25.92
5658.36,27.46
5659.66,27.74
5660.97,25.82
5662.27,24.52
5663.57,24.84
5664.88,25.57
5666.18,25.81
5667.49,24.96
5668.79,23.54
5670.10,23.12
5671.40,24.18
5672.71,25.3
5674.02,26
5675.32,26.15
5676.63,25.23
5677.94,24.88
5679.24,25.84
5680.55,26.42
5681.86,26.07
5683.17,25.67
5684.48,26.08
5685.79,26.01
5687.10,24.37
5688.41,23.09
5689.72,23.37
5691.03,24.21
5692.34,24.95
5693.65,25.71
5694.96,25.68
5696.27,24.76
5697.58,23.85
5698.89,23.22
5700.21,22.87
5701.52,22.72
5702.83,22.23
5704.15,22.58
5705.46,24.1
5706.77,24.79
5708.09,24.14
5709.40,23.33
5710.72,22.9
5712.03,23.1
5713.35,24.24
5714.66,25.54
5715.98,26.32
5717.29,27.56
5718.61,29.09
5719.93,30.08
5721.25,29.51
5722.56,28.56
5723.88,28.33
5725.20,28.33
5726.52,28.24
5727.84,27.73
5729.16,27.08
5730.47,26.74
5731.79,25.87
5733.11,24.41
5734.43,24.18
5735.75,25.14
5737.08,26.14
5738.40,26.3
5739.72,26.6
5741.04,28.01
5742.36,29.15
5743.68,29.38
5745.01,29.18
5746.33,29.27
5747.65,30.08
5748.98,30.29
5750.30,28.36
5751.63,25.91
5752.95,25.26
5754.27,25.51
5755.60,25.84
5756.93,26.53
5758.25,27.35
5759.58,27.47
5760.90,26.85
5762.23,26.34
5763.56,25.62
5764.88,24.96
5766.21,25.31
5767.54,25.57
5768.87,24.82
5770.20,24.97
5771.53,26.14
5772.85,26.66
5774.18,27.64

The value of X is 3.6 angstrom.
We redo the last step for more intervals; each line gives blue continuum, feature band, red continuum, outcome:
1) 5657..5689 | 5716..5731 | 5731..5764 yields -0.99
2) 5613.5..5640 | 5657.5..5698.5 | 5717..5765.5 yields 1.37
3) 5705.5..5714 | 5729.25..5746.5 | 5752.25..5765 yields -1.16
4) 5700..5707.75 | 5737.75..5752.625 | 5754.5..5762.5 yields -1.44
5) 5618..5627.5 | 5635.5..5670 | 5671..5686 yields -1.05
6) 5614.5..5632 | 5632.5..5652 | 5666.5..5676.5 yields -1.76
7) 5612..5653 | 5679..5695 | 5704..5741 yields 0.53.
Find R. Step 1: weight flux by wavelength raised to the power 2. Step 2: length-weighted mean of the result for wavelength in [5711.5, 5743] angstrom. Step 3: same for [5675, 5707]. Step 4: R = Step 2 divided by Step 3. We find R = 1.11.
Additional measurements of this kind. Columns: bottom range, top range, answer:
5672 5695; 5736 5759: 1.12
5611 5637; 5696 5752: 1.09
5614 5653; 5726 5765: 1.09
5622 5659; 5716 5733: 1.11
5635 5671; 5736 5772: 1.07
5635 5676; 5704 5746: 1.04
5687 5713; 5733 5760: 1.16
